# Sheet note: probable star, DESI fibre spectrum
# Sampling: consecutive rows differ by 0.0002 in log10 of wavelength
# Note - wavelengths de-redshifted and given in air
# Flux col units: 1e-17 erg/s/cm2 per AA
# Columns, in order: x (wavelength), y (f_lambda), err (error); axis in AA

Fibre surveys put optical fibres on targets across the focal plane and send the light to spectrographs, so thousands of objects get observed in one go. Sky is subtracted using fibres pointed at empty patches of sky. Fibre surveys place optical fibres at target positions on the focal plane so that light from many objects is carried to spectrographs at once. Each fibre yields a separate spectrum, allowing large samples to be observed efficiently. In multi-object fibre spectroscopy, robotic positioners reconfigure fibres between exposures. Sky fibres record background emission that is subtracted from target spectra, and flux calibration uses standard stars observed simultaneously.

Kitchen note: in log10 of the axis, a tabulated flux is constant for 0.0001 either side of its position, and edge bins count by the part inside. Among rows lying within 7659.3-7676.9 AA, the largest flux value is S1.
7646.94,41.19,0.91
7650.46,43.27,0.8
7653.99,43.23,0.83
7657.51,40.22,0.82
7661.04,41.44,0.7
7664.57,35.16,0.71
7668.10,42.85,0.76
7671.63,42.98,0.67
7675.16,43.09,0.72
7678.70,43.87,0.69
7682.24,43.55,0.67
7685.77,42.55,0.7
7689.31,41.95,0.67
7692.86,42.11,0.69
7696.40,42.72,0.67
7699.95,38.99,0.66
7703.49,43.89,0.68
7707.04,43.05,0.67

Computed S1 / 43.09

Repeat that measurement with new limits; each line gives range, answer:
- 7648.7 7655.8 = 43.27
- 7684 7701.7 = 42.72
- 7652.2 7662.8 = 43.23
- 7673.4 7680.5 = 43.87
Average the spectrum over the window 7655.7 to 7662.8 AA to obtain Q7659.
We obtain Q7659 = 40.9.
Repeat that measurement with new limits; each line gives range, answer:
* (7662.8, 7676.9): 41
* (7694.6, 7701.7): 40.9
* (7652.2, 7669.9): 40.6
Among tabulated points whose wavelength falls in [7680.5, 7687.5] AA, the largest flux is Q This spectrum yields 43.55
